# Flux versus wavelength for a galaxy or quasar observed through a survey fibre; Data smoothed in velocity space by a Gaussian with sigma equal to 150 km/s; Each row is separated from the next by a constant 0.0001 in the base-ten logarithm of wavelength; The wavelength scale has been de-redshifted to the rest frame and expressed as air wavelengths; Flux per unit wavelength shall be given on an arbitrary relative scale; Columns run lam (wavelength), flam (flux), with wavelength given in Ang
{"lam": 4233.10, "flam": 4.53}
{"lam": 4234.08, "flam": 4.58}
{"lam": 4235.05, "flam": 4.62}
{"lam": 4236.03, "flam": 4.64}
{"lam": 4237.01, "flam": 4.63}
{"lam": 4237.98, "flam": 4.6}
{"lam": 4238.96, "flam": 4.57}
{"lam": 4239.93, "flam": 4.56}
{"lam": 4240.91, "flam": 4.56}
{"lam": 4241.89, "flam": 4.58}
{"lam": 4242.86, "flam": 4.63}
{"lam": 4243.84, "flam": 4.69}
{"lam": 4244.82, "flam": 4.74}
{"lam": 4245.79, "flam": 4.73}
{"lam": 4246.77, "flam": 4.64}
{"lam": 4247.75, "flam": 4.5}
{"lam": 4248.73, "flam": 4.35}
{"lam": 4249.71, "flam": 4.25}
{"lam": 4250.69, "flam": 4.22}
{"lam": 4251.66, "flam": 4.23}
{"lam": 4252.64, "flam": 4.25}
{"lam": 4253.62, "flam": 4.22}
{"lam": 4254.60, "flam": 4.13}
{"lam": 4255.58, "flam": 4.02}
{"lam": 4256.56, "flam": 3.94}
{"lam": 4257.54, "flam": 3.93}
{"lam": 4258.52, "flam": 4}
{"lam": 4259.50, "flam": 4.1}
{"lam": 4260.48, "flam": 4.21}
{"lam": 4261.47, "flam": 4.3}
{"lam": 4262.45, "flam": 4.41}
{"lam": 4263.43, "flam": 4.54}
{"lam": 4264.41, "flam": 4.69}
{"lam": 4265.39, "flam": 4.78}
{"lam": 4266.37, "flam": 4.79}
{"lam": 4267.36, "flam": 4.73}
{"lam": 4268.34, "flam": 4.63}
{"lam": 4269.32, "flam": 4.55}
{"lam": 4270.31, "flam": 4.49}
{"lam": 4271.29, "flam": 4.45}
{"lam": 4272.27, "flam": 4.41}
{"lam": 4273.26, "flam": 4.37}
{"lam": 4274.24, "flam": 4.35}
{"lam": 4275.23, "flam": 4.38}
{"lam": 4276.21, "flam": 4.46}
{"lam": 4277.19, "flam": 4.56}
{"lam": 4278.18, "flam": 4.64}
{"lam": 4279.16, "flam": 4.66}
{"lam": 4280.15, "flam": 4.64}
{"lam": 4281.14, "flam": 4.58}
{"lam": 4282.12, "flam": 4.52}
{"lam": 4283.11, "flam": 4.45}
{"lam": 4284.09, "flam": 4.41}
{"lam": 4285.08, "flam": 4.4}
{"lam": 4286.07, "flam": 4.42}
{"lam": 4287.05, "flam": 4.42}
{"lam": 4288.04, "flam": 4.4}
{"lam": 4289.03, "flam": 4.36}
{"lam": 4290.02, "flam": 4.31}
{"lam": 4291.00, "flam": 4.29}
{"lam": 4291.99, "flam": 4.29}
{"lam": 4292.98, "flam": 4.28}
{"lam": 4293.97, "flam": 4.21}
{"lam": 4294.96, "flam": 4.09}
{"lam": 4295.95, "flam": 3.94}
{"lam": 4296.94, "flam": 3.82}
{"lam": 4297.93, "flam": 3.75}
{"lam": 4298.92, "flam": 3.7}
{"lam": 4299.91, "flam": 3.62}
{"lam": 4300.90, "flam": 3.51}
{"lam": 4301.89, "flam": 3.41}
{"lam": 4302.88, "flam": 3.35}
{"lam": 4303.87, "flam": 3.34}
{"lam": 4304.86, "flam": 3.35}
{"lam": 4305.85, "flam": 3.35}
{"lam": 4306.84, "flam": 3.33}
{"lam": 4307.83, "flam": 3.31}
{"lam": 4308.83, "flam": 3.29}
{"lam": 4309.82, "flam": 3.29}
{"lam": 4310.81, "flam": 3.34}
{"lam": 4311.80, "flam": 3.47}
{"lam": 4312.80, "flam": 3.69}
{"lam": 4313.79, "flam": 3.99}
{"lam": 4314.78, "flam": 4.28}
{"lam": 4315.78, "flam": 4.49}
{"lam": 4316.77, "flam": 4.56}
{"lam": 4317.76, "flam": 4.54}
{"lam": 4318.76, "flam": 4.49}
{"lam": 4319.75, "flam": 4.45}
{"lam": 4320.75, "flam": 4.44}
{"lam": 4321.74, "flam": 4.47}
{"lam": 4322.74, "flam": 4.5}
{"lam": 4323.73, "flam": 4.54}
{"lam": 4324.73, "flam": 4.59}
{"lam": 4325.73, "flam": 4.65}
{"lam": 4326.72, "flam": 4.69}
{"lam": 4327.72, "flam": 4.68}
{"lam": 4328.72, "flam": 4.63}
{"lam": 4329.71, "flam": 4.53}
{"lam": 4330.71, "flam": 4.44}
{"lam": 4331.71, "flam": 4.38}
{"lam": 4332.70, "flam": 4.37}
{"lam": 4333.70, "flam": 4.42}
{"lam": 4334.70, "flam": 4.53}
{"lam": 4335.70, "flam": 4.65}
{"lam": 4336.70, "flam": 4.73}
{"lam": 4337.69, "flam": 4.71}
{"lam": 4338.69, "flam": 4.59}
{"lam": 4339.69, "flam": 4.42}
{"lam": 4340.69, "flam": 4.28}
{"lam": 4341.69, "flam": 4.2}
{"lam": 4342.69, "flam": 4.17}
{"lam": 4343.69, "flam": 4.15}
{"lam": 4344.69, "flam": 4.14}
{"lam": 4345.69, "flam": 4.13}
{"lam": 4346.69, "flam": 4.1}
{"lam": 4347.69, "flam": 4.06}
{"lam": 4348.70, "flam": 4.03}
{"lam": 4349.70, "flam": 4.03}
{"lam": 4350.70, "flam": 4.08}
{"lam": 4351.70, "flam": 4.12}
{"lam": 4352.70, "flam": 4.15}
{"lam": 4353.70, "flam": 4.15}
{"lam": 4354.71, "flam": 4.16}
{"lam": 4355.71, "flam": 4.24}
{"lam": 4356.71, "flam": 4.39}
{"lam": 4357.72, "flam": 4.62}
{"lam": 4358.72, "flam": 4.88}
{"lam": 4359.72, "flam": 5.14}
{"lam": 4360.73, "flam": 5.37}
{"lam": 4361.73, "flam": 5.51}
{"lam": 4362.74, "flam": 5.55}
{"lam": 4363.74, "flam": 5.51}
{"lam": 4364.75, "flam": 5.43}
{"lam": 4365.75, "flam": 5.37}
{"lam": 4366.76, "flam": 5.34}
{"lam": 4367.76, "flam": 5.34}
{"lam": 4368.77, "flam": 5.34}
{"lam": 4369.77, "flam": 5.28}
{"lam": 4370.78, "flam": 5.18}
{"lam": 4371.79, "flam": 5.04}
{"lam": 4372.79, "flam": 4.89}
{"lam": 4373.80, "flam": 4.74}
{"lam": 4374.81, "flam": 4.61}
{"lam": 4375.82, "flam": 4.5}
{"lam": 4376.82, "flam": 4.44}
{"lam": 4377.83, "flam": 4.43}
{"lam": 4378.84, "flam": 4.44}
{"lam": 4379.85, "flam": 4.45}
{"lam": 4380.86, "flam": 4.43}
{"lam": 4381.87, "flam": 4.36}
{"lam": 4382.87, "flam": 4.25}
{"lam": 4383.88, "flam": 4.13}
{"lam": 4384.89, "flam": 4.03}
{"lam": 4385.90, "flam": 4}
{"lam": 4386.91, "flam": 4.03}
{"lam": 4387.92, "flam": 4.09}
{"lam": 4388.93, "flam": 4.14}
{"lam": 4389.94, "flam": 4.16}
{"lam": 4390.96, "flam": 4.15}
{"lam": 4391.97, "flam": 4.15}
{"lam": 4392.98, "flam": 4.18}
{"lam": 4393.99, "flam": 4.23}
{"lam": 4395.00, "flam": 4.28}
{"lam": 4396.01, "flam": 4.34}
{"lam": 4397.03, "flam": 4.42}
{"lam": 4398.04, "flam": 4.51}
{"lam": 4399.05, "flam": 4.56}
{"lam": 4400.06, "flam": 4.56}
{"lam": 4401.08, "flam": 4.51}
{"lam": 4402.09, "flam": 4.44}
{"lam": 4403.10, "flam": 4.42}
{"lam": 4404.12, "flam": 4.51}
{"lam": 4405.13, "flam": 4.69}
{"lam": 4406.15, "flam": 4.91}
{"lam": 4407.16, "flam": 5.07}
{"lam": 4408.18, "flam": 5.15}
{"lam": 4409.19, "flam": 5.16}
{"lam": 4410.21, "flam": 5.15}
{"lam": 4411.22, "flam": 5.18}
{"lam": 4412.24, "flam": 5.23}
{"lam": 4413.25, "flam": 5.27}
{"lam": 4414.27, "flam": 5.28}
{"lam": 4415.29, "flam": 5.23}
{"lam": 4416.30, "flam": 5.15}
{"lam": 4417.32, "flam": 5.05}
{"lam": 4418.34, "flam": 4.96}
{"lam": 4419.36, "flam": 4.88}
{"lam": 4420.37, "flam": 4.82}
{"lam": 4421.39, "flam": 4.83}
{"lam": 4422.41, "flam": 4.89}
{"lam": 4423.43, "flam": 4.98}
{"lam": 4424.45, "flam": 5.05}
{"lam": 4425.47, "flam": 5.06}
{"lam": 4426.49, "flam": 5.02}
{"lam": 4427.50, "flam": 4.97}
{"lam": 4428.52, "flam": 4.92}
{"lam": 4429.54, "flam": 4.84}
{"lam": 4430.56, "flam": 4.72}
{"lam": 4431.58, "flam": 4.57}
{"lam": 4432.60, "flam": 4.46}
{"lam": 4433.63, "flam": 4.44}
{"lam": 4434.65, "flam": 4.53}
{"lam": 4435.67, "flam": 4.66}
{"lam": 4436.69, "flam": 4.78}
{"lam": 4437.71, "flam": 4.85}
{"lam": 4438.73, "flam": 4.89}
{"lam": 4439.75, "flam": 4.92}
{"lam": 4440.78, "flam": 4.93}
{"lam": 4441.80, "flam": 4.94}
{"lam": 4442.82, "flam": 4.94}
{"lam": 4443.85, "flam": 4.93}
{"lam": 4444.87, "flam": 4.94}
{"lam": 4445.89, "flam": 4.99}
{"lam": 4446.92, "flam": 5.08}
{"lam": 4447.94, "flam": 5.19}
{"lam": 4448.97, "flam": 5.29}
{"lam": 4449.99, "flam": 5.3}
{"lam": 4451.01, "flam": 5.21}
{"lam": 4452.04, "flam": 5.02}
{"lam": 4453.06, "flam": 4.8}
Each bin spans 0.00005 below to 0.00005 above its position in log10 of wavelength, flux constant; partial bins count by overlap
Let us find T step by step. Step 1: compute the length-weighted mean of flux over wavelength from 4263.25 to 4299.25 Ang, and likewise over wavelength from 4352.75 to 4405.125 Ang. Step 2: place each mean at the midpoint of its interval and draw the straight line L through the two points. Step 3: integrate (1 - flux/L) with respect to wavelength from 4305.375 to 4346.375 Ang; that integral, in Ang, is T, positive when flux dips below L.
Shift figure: 2.3 Ang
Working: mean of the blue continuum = 4.4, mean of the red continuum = 4.61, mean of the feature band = 4.24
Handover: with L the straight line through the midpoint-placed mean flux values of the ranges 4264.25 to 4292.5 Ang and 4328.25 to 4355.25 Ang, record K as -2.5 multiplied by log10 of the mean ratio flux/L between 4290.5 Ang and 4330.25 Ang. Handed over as 0.10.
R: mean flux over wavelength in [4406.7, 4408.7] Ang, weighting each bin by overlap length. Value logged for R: 5.11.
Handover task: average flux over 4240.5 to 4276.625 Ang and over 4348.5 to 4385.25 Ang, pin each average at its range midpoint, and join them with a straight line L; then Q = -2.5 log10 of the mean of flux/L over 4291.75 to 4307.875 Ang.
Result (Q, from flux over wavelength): 0.22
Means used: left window 4.41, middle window 3.69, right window 4.71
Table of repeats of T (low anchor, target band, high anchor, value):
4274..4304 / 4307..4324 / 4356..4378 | 1.66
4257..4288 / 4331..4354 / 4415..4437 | 1.73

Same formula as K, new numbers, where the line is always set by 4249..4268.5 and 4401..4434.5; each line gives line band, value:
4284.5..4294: 0.021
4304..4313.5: 0.307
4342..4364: 0.046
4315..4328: 0.003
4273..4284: -0.030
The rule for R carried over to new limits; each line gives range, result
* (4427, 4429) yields 4.94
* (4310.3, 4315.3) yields 3.75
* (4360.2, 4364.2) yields 5.48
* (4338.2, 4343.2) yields 4.33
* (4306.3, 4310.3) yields 3.3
